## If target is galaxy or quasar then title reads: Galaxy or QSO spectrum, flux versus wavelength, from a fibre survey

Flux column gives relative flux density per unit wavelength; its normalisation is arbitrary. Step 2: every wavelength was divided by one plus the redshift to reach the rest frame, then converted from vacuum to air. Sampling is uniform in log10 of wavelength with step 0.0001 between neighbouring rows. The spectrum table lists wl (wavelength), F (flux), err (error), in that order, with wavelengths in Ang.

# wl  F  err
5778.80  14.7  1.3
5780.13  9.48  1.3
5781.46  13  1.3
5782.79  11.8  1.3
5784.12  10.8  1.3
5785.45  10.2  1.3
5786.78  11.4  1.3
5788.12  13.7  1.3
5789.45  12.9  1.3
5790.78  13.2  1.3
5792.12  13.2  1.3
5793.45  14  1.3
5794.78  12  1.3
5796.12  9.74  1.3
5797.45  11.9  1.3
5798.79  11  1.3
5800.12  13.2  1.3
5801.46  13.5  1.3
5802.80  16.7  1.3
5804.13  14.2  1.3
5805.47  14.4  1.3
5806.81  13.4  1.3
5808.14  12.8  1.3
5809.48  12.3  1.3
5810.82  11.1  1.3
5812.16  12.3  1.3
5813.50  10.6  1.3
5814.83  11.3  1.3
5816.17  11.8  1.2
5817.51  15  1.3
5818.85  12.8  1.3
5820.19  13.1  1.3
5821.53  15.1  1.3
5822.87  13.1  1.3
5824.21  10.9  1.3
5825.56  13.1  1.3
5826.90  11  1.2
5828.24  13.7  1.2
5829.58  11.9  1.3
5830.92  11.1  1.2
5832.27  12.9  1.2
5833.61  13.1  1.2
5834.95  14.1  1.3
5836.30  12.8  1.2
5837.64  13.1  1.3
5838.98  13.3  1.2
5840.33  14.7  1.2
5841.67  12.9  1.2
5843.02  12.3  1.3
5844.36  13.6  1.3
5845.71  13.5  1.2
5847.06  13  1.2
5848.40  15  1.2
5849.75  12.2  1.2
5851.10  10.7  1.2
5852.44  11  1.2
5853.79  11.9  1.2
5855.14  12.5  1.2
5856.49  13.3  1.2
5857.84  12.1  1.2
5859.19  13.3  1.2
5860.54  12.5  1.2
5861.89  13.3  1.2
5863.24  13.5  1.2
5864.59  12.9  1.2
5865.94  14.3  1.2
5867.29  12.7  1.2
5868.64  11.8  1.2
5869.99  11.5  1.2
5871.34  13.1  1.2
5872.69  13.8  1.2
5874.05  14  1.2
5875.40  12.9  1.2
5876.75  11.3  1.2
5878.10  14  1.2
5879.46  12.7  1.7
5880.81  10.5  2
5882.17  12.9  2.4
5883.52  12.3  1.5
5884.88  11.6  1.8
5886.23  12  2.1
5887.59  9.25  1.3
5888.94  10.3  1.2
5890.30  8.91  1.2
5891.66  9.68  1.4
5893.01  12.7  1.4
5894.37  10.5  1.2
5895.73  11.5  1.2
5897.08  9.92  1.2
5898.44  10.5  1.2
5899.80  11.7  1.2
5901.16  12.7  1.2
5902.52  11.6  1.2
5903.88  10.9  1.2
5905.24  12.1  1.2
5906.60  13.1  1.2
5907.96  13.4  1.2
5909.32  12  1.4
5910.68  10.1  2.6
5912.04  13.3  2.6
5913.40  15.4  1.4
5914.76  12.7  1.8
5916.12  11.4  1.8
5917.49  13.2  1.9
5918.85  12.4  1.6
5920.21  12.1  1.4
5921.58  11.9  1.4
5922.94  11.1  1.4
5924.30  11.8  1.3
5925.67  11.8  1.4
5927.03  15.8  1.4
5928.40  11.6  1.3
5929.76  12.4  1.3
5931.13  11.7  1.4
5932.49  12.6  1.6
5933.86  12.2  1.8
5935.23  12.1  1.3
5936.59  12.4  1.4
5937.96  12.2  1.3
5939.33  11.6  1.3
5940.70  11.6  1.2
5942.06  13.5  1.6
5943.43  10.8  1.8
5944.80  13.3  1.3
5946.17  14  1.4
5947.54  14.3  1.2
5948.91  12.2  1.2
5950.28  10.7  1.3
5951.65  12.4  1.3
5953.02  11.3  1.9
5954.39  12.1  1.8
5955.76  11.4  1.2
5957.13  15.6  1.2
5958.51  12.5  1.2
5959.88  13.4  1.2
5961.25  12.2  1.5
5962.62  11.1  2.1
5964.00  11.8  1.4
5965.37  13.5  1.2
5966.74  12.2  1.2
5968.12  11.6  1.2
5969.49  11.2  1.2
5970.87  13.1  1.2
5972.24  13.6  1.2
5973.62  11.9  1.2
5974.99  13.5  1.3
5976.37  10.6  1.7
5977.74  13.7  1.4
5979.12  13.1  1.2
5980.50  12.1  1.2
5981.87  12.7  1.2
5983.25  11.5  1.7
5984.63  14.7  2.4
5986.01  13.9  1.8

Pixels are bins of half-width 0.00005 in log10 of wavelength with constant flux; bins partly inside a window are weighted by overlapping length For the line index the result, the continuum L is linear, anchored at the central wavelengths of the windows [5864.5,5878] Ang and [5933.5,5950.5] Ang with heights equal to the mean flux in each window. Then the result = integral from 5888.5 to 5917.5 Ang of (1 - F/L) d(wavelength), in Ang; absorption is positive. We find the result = 2.3 Ang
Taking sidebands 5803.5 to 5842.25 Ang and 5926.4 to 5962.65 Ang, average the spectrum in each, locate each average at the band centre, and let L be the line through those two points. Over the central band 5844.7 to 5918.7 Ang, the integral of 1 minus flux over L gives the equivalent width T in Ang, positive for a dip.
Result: 2.7 Ang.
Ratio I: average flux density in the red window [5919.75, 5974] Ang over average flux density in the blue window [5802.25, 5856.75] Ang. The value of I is 0.96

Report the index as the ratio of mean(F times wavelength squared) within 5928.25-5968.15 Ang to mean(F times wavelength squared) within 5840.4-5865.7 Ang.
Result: 1.00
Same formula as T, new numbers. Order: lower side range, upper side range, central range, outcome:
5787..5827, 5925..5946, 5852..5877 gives -0.3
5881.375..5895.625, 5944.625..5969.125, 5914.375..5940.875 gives -0.8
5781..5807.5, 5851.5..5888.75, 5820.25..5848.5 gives -1.0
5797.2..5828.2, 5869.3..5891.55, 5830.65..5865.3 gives -1.6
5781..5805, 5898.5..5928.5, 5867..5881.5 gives -0.2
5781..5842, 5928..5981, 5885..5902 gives 2.3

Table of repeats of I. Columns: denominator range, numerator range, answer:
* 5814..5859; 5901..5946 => 0.97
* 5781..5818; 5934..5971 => 0.99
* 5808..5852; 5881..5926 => 0.92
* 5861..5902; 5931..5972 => 1.03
